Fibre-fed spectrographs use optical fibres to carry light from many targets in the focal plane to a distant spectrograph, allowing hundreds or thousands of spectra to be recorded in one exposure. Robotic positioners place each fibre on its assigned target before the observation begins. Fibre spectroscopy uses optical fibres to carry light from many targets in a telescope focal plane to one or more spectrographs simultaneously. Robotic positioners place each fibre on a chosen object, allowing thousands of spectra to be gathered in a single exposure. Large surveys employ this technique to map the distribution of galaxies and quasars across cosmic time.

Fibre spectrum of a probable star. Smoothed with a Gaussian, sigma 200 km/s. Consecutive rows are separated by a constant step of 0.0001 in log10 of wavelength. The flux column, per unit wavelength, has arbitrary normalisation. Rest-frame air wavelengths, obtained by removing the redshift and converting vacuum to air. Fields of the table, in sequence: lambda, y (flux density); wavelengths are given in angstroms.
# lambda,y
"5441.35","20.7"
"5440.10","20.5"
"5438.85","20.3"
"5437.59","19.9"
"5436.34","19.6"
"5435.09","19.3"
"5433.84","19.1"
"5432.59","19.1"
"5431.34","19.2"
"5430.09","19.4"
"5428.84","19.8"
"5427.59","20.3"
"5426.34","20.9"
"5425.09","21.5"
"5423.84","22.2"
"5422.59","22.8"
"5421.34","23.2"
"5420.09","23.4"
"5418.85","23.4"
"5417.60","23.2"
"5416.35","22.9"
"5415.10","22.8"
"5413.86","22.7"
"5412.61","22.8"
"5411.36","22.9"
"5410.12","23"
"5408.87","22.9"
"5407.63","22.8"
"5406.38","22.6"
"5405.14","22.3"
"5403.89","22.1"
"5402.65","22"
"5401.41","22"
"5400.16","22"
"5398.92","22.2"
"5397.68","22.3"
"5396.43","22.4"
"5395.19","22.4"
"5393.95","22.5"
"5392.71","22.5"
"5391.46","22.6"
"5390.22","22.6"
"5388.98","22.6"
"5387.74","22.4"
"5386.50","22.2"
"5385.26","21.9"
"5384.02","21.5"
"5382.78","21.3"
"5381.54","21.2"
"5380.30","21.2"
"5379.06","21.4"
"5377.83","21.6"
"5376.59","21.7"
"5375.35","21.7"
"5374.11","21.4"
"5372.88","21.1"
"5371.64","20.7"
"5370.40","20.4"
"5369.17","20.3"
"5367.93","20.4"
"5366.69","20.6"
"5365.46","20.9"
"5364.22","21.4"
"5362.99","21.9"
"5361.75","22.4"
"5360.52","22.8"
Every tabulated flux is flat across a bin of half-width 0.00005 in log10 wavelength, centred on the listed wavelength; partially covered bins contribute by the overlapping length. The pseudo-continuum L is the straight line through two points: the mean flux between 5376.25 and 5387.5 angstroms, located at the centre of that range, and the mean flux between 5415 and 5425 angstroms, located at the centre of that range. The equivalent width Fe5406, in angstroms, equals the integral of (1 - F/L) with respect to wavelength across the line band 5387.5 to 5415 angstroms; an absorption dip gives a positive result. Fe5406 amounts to -0.29 angstroms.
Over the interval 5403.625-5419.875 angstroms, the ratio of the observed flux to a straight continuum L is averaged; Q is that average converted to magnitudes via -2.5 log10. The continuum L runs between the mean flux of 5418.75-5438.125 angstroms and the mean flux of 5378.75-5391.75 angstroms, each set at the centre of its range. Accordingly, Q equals -0.08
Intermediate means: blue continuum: 21.9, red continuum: 20.8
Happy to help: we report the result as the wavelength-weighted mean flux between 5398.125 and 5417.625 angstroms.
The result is 22.6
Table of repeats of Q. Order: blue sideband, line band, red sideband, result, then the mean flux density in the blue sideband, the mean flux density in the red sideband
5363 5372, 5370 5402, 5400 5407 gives -0.02 mag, 20.8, 22.2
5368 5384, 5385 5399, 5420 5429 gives -0.05 mag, 21.2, 21.7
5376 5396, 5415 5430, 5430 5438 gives -0.11 mag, 22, 19.4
